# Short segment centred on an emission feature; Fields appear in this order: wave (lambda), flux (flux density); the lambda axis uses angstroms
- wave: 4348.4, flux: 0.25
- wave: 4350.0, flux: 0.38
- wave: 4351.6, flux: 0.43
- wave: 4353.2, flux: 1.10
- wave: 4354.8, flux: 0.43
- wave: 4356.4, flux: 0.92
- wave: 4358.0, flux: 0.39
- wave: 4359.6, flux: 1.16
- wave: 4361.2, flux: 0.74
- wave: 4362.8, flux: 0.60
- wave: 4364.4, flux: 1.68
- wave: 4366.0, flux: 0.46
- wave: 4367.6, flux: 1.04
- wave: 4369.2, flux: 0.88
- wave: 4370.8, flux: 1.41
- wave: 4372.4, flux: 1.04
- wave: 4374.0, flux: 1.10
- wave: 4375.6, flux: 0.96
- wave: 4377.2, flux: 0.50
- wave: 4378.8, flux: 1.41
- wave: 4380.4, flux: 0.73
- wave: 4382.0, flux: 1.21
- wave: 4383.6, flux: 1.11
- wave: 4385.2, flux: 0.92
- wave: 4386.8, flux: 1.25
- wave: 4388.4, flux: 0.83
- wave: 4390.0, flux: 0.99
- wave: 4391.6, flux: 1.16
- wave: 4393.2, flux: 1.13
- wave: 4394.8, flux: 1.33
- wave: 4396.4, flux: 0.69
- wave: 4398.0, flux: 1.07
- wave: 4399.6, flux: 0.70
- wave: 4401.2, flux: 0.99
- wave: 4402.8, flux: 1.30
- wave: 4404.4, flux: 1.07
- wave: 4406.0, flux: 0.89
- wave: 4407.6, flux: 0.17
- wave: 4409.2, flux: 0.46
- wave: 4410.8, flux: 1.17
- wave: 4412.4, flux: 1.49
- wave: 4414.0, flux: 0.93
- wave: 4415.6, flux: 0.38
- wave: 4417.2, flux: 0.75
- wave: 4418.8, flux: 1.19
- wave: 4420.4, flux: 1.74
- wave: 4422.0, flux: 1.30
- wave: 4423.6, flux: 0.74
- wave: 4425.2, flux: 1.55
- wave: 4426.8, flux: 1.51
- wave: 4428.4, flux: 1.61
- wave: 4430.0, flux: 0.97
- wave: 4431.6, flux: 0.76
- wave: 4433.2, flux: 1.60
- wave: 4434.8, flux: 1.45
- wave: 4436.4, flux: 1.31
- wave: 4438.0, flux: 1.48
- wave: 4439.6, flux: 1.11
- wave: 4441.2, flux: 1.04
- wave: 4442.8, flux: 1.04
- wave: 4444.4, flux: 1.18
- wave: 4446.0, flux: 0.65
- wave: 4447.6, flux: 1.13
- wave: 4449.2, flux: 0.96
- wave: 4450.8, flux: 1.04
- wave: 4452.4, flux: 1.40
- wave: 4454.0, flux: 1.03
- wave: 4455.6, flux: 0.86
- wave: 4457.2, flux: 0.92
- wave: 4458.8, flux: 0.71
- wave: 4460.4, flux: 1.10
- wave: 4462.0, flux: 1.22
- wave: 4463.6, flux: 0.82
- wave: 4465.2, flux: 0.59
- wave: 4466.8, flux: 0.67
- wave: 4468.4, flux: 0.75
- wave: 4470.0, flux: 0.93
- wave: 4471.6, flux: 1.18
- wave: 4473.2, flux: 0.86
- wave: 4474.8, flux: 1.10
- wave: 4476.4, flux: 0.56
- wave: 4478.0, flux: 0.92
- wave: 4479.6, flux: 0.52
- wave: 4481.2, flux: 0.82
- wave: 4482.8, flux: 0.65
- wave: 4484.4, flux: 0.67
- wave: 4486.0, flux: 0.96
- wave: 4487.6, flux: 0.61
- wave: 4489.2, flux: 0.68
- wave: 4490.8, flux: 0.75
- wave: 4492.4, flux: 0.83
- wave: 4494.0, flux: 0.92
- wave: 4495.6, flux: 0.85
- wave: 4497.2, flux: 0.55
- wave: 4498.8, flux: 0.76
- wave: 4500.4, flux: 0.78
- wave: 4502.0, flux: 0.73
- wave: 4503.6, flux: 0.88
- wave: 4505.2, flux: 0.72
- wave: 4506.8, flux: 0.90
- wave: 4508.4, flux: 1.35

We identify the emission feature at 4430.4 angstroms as C IV 1549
